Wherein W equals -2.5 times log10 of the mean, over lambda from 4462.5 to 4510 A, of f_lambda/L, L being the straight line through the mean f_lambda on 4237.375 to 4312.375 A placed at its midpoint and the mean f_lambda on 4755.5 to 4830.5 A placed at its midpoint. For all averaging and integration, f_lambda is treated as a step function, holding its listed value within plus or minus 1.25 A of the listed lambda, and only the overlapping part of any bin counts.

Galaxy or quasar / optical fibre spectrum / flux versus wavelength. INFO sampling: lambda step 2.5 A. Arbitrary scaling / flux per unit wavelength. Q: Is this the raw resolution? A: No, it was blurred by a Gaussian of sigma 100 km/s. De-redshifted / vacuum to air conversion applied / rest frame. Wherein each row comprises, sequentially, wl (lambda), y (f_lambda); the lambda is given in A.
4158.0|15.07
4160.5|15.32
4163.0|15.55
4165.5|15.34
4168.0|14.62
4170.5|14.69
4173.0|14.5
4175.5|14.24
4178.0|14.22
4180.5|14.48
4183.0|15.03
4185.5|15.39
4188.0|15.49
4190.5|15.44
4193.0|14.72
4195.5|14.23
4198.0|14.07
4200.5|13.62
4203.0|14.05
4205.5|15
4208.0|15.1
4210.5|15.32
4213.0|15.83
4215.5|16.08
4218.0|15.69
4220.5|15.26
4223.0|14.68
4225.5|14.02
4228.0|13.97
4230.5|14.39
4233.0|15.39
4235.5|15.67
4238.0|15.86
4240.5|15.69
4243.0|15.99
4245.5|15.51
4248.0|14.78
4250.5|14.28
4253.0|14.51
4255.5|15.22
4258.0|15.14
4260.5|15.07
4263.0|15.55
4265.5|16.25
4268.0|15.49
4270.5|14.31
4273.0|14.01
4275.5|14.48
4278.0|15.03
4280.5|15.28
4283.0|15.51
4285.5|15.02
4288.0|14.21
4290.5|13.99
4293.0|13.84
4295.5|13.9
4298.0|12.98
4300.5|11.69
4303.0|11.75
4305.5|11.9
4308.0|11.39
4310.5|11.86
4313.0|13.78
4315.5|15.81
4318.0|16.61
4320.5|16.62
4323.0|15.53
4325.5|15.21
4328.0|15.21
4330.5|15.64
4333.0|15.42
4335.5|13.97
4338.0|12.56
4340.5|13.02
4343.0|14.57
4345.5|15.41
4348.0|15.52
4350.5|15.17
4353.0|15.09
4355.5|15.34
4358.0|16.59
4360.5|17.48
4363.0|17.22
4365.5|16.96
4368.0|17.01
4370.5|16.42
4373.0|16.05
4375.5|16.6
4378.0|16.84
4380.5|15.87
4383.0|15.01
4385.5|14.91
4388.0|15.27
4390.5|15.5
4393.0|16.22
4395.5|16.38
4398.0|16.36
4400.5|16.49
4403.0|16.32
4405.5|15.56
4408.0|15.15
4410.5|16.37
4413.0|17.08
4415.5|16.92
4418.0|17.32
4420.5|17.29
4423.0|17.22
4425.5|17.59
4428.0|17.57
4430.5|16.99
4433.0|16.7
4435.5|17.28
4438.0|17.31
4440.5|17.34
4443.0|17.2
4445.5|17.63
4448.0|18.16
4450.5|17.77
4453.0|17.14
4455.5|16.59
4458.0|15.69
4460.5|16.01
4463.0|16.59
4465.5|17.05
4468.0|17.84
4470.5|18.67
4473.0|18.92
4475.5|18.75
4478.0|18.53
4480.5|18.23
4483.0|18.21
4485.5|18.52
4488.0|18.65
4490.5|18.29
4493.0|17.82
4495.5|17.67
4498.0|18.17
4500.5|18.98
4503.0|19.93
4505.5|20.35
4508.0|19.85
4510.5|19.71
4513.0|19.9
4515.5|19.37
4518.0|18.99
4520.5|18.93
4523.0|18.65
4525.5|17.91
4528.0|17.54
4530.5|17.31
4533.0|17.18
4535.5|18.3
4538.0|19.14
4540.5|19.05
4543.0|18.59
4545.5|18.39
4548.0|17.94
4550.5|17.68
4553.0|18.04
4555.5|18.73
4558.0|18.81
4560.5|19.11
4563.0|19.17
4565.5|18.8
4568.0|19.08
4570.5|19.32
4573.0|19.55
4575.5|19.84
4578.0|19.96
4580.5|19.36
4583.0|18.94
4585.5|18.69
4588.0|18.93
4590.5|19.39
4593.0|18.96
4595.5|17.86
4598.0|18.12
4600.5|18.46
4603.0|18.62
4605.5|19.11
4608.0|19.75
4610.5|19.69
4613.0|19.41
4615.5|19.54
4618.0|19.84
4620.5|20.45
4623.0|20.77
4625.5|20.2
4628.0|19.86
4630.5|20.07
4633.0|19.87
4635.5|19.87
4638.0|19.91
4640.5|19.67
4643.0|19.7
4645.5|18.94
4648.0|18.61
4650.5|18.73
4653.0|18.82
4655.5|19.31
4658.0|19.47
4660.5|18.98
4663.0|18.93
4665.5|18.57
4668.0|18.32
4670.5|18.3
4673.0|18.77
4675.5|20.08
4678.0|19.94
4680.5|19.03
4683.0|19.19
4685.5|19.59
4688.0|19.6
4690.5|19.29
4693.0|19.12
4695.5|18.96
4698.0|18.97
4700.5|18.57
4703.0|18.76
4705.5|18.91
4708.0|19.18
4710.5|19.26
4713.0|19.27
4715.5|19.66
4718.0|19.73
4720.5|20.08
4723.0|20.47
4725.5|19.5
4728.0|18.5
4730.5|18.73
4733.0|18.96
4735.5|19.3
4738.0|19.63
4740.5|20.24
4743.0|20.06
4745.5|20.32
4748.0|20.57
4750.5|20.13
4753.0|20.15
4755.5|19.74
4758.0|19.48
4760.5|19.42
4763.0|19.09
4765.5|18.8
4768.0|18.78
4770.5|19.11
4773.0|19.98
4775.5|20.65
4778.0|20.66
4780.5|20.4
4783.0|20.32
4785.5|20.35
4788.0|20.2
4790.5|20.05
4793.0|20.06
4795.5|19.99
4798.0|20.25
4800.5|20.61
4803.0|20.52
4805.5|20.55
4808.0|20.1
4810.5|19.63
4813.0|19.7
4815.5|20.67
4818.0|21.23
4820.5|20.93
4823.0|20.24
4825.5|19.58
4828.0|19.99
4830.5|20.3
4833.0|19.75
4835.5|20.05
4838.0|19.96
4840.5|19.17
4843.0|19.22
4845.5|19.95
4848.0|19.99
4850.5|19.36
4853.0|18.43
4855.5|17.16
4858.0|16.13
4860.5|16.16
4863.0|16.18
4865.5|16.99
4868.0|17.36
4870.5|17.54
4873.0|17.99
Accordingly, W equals -0.11 mag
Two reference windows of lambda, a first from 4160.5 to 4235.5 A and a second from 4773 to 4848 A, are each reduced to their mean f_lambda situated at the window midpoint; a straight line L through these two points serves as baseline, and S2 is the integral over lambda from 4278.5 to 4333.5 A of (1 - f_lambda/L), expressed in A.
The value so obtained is 5.5 A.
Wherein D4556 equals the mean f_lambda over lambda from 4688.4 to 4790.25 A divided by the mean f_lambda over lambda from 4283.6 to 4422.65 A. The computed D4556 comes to 1.28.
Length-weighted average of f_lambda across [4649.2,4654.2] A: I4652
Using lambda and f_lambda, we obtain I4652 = 18.8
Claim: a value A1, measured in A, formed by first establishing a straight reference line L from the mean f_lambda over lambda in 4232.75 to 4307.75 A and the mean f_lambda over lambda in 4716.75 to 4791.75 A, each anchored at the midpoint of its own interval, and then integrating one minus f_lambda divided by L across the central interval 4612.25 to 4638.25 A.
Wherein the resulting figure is -2.27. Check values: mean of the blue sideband 14.6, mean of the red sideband 19.8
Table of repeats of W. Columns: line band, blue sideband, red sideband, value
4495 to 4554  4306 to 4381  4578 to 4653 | -0.04 mag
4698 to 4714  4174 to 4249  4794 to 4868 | -0.03 mag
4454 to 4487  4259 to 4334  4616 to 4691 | -0.05 mag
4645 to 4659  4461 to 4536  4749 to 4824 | 0.02 mag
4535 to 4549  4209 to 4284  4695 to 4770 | -0.05 mag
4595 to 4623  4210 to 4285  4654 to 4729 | -0.05 mag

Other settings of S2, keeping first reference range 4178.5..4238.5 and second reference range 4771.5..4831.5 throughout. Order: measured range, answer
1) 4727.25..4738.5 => 0.4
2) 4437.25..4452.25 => -0.4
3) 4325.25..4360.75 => 2.5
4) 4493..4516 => -2.1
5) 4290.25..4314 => 4.7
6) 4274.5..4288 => 0.5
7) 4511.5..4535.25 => -0.9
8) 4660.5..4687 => 0.1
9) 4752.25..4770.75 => 0.6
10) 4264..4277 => 0.5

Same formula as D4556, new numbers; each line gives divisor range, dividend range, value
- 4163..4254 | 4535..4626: 1.28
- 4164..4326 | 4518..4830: 1.32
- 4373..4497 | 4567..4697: 1.13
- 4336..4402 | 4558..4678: 1.22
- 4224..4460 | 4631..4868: 1.25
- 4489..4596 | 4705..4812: 1.05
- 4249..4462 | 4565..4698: 1.24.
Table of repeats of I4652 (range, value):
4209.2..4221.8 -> 15.6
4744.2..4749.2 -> 20.4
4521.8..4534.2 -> 17.7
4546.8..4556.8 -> 18.1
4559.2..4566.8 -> 19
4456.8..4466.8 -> 16.3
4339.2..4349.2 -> 14.6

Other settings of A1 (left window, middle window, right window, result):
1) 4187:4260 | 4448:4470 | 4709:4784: 0.2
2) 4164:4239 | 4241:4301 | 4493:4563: 3.7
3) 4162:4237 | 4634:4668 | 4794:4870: -2.1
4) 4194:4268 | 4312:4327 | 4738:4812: 0.2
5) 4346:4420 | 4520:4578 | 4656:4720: -2.6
